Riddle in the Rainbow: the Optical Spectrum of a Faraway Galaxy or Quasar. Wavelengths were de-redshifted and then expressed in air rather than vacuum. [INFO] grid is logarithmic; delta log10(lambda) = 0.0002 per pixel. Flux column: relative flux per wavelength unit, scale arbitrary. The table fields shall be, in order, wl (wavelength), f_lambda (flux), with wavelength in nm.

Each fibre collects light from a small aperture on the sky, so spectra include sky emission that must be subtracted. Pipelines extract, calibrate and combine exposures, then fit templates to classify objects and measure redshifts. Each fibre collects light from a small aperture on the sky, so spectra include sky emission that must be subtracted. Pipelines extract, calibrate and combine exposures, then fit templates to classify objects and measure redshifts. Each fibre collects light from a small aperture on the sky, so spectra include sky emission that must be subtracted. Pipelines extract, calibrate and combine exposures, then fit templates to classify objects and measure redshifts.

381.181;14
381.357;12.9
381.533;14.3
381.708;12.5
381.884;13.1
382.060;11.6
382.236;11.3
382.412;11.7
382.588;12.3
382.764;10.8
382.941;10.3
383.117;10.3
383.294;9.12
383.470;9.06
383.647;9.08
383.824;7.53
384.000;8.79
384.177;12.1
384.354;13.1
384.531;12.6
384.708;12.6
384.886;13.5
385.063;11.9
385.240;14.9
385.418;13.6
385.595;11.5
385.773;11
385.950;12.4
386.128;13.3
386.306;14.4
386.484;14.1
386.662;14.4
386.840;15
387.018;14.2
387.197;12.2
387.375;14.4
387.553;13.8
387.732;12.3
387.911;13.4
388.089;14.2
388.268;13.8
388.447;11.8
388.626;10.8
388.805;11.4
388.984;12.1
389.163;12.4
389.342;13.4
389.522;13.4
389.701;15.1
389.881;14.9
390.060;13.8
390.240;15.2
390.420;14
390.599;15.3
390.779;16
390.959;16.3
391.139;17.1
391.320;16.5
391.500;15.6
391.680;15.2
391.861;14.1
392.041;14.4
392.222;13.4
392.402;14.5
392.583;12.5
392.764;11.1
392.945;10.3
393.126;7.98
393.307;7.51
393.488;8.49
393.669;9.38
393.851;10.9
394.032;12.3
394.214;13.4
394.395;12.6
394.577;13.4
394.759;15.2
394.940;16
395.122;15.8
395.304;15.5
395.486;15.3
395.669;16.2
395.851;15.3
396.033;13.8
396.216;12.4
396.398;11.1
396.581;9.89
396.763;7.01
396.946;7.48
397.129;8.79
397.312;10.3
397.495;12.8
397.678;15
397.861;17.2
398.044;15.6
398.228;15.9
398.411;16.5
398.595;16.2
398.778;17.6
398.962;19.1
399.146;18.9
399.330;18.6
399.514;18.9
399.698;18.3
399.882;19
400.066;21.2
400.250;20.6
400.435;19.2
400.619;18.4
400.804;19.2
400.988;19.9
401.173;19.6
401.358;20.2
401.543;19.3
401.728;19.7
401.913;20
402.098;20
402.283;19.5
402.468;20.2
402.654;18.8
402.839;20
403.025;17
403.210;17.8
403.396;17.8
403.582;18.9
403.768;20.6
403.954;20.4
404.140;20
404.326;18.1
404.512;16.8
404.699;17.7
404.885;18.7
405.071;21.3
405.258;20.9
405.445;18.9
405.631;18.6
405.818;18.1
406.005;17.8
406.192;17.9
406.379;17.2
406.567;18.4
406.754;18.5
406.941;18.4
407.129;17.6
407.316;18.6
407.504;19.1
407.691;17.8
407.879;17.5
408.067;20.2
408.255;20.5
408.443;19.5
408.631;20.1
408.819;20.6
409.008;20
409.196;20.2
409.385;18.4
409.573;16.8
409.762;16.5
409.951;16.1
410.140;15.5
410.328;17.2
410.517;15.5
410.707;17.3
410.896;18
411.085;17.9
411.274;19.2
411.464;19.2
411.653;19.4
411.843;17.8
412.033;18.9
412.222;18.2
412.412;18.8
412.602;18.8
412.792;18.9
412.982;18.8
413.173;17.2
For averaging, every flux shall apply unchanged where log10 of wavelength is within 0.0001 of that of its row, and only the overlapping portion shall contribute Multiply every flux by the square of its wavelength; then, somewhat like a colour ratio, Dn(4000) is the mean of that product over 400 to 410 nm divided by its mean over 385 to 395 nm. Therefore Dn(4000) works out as 1.54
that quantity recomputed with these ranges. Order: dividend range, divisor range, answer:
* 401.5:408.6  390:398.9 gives 1.48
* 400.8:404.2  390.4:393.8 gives 1.56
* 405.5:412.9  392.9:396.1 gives 1.54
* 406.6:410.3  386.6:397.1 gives 1.53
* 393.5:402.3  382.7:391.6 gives 1.28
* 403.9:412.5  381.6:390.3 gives 1.66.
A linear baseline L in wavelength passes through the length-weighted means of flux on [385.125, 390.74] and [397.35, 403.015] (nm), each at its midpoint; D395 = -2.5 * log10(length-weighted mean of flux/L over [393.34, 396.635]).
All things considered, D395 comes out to 0.239 mag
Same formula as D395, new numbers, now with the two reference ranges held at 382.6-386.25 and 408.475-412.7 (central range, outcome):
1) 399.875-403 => -0.23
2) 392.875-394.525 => 0.31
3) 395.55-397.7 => 0.25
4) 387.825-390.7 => -0.06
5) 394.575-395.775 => -0.09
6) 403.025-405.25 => -0.15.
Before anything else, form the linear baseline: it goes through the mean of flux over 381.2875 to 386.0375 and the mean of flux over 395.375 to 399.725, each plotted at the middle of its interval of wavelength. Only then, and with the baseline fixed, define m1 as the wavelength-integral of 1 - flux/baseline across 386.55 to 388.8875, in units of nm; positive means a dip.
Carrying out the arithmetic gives -0.15 nm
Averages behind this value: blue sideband 11.6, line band 13.2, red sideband 14.5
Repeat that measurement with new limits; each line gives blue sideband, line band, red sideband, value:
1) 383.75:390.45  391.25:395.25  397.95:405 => 0.70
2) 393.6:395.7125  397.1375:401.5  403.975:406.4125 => -0.42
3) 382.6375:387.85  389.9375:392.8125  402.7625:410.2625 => -0.15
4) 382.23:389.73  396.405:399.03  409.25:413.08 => 0.27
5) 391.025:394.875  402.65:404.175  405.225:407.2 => -0.17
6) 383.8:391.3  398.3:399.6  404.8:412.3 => -0.14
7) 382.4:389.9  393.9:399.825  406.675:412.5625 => 0.27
